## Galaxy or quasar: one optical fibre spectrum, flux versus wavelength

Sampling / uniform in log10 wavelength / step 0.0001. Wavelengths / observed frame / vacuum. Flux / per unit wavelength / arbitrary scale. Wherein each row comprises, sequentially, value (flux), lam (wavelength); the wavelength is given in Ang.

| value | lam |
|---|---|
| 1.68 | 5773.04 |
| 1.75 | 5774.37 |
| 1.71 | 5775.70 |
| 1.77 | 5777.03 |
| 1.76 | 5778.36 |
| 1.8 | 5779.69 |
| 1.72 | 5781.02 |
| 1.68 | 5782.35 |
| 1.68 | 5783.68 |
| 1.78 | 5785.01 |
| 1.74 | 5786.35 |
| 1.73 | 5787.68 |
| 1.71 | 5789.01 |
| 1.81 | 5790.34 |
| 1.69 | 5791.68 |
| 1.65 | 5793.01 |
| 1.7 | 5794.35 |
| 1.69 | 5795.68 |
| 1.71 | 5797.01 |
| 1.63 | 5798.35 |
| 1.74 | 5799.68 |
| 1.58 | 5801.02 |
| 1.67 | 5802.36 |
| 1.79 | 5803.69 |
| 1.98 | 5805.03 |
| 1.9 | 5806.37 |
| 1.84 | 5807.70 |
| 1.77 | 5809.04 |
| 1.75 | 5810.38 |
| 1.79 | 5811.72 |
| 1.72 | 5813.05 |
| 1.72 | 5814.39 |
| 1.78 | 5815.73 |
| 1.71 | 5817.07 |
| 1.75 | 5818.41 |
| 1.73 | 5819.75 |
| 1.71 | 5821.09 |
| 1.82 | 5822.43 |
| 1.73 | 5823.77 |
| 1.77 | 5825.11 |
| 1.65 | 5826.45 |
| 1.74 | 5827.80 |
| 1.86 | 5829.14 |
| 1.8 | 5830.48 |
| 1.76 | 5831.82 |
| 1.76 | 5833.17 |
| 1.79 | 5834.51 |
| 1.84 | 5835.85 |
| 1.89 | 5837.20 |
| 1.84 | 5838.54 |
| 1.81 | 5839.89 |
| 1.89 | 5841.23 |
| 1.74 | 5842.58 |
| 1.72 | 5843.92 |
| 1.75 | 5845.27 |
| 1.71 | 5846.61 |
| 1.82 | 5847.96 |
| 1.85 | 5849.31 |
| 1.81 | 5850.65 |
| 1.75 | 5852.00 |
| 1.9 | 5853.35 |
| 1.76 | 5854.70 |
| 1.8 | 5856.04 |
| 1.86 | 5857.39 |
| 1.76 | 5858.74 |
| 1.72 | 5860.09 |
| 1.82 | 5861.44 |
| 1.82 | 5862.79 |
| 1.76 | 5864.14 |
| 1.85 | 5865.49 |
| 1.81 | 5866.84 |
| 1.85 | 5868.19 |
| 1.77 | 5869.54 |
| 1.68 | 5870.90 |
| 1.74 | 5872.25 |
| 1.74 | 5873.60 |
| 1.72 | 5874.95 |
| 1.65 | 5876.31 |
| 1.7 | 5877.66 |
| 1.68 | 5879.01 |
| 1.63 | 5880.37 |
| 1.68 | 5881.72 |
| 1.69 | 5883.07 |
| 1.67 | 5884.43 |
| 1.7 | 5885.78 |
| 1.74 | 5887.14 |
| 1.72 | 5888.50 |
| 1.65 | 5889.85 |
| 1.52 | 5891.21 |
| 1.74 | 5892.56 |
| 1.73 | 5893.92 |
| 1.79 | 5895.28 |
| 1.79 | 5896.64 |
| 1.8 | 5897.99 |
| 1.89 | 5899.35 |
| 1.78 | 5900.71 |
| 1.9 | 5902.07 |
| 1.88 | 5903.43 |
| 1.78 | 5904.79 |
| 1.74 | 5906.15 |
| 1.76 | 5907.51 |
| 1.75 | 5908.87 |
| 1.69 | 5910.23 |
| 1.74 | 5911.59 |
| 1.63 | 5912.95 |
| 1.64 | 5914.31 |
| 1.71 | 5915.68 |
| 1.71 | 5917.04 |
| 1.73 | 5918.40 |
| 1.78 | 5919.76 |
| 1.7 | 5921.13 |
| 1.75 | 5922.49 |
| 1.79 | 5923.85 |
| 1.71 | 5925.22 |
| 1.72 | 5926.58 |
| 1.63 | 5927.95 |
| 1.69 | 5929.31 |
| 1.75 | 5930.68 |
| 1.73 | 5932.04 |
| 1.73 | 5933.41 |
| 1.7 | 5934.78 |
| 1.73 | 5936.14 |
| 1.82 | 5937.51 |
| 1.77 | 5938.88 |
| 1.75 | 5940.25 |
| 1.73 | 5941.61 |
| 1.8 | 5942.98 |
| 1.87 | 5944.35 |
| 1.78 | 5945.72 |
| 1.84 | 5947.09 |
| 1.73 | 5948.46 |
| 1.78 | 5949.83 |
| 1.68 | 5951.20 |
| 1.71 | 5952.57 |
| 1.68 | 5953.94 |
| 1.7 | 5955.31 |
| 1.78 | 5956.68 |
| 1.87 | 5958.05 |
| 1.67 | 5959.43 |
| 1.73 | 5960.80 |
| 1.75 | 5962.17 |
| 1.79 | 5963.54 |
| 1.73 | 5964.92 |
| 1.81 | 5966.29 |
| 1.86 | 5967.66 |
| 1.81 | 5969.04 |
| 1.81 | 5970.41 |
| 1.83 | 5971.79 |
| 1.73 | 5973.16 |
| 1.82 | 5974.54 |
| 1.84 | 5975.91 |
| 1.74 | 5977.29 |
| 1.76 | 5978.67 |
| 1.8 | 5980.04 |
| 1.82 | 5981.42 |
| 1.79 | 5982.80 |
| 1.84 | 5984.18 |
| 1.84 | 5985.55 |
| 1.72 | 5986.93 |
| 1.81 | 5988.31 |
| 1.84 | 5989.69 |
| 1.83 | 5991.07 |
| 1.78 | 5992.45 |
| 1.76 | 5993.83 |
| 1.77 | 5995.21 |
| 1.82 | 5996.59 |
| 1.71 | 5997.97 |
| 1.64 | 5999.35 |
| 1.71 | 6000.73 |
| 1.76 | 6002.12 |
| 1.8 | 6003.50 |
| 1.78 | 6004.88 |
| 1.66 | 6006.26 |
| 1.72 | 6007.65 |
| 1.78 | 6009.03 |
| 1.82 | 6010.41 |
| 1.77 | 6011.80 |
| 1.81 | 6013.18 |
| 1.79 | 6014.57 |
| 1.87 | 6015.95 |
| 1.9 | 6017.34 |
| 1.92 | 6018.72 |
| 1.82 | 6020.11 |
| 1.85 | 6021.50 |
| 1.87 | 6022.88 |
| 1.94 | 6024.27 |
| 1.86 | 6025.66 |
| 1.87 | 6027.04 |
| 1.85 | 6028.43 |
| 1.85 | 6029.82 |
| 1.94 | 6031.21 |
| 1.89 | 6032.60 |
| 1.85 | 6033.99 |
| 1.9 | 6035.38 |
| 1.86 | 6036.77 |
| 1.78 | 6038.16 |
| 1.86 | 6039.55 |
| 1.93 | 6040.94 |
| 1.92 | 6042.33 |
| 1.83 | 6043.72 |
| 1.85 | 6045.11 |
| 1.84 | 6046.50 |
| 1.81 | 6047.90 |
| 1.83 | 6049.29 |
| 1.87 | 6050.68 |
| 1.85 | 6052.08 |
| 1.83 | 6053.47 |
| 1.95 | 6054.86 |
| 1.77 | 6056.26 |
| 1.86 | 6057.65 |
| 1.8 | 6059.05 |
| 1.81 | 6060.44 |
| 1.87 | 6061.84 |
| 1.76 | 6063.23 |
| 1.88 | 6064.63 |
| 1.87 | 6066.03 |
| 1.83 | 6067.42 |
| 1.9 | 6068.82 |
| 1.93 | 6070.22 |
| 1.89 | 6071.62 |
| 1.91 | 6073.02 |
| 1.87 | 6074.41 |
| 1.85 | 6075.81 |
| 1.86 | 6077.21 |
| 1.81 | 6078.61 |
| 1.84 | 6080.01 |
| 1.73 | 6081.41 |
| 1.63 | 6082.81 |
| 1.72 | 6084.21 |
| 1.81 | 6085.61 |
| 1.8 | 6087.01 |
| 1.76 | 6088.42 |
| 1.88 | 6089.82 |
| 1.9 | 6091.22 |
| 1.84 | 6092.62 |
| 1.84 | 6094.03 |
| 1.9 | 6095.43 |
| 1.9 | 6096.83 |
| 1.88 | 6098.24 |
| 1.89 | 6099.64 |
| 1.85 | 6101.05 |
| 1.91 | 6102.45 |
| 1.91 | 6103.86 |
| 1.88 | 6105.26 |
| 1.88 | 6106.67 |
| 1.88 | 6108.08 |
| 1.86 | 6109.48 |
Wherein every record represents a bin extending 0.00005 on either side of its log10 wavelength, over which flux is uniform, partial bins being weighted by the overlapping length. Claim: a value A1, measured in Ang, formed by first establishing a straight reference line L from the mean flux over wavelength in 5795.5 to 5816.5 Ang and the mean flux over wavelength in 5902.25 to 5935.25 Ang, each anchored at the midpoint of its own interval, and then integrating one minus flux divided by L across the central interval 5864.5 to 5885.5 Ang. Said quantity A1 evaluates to 0.2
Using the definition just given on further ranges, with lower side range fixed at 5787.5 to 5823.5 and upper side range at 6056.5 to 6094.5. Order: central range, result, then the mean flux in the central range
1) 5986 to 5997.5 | 0.1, 1.79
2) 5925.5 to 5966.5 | 1.0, 1.75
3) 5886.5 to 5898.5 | 0.4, 1.72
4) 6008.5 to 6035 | -0.6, 1.86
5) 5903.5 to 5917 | 0.4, 1.72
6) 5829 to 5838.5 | -0.3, 1.81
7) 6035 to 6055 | -0.4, 1.86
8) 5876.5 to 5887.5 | 0.5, 1.68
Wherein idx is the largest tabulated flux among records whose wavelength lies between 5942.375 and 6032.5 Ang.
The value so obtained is 1.94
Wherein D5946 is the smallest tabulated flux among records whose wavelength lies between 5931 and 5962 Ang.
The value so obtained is 1.67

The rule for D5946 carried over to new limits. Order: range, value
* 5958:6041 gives 1.64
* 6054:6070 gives 1.76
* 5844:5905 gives 1.52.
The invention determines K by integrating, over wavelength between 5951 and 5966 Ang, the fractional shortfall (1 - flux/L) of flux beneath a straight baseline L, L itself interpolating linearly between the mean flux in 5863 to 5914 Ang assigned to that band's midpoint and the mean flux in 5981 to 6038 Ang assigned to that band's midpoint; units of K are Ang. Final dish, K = 0.4 Ang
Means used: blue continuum 1.74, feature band 1.74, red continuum 1.81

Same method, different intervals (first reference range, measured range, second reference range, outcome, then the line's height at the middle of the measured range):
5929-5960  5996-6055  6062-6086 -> -1.0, 1.8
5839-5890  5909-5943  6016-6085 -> 1.2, 1.79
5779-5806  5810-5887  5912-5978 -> -1.3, 1.74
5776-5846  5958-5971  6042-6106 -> 0.2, 1.81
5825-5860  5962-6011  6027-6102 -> 1.3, 1.83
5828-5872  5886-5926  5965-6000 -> 1.2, 1.79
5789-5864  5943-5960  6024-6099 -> 0.5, 1.81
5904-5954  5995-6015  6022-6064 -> 0.7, 1.82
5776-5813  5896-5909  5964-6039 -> -0.2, 1.78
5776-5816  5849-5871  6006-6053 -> -0.4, 1.77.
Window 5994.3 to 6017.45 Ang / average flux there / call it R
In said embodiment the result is 1.77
